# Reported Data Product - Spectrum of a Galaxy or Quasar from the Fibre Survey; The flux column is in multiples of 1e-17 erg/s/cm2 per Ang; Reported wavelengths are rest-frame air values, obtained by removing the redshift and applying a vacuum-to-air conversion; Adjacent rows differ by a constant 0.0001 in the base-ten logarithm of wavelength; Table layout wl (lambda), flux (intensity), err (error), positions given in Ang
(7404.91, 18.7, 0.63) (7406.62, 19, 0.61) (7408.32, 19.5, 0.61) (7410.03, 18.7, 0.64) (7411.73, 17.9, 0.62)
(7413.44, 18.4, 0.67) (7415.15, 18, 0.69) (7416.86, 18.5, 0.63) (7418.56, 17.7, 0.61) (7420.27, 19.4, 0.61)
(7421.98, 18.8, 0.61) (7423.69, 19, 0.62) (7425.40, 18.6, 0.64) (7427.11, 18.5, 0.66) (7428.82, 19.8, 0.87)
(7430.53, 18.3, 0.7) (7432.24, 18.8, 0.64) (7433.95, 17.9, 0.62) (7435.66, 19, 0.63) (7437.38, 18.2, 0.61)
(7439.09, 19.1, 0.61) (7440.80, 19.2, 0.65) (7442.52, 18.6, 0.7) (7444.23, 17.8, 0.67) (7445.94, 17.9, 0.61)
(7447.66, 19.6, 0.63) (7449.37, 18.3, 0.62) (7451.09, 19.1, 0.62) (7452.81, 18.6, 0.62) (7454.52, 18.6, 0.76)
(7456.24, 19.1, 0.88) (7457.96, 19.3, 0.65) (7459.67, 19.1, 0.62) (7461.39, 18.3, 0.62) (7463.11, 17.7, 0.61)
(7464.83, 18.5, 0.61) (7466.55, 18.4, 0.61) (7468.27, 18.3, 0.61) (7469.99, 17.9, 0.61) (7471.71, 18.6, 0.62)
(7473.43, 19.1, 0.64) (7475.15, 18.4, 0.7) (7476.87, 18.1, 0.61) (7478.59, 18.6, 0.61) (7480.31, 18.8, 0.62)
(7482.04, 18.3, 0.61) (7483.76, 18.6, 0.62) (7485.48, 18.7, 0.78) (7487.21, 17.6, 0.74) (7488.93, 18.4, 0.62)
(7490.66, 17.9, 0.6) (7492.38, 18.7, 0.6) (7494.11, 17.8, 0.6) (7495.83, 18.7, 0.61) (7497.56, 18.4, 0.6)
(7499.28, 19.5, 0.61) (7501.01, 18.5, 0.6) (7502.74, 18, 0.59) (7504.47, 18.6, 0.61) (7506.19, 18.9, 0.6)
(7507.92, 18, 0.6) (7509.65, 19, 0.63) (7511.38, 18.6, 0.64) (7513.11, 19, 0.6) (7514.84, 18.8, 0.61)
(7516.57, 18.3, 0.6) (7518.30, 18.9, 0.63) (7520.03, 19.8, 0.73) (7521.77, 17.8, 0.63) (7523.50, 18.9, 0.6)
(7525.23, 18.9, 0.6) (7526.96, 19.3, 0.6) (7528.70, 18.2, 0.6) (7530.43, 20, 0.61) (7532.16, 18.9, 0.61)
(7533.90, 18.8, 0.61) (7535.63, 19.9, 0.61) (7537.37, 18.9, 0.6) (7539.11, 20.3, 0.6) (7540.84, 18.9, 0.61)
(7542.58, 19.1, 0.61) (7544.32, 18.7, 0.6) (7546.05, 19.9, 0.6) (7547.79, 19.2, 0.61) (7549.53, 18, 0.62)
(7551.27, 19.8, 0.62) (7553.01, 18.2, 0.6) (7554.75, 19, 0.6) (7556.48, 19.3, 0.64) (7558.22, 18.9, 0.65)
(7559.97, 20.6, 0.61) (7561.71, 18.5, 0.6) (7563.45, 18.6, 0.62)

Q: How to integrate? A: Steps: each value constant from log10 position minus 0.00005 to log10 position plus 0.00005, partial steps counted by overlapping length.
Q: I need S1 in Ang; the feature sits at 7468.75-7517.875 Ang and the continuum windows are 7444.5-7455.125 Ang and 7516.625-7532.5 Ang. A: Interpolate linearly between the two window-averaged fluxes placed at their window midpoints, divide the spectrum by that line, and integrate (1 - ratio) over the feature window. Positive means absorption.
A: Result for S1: 0.8 Ang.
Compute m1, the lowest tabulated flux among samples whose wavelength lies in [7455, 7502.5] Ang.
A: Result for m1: 17.6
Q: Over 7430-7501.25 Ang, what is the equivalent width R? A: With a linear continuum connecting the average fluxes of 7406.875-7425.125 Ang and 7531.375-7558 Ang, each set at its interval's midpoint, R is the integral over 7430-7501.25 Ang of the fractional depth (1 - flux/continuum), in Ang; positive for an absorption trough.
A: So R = 1.03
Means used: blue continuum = 18.6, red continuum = 19.1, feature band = 18.5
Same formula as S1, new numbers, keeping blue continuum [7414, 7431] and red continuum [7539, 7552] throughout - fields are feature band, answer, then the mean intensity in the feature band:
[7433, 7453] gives 0.15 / 18.6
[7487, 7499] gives 0.41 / 18.3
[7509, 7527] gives 0.22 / 18.8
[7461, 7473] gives 0.37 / 18.3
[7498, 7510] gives 0.24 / 18.6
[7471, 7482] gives 0.18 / 18.6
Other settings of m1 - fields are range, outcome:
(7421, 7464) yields 17.7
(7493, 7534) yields 17.8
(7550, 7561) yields 18.2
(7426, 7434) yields 17.9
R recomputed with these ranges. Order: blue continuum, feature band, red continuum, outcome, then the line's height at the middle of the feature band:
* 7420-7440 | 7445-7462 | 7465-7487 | -0.2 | 18.6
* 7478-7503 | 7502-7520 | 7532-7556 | 0.0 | 18.7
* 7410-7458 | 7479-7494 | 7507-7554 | 0.4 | 18.8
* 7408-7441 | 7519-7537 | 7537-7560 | 0.0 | 19.1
